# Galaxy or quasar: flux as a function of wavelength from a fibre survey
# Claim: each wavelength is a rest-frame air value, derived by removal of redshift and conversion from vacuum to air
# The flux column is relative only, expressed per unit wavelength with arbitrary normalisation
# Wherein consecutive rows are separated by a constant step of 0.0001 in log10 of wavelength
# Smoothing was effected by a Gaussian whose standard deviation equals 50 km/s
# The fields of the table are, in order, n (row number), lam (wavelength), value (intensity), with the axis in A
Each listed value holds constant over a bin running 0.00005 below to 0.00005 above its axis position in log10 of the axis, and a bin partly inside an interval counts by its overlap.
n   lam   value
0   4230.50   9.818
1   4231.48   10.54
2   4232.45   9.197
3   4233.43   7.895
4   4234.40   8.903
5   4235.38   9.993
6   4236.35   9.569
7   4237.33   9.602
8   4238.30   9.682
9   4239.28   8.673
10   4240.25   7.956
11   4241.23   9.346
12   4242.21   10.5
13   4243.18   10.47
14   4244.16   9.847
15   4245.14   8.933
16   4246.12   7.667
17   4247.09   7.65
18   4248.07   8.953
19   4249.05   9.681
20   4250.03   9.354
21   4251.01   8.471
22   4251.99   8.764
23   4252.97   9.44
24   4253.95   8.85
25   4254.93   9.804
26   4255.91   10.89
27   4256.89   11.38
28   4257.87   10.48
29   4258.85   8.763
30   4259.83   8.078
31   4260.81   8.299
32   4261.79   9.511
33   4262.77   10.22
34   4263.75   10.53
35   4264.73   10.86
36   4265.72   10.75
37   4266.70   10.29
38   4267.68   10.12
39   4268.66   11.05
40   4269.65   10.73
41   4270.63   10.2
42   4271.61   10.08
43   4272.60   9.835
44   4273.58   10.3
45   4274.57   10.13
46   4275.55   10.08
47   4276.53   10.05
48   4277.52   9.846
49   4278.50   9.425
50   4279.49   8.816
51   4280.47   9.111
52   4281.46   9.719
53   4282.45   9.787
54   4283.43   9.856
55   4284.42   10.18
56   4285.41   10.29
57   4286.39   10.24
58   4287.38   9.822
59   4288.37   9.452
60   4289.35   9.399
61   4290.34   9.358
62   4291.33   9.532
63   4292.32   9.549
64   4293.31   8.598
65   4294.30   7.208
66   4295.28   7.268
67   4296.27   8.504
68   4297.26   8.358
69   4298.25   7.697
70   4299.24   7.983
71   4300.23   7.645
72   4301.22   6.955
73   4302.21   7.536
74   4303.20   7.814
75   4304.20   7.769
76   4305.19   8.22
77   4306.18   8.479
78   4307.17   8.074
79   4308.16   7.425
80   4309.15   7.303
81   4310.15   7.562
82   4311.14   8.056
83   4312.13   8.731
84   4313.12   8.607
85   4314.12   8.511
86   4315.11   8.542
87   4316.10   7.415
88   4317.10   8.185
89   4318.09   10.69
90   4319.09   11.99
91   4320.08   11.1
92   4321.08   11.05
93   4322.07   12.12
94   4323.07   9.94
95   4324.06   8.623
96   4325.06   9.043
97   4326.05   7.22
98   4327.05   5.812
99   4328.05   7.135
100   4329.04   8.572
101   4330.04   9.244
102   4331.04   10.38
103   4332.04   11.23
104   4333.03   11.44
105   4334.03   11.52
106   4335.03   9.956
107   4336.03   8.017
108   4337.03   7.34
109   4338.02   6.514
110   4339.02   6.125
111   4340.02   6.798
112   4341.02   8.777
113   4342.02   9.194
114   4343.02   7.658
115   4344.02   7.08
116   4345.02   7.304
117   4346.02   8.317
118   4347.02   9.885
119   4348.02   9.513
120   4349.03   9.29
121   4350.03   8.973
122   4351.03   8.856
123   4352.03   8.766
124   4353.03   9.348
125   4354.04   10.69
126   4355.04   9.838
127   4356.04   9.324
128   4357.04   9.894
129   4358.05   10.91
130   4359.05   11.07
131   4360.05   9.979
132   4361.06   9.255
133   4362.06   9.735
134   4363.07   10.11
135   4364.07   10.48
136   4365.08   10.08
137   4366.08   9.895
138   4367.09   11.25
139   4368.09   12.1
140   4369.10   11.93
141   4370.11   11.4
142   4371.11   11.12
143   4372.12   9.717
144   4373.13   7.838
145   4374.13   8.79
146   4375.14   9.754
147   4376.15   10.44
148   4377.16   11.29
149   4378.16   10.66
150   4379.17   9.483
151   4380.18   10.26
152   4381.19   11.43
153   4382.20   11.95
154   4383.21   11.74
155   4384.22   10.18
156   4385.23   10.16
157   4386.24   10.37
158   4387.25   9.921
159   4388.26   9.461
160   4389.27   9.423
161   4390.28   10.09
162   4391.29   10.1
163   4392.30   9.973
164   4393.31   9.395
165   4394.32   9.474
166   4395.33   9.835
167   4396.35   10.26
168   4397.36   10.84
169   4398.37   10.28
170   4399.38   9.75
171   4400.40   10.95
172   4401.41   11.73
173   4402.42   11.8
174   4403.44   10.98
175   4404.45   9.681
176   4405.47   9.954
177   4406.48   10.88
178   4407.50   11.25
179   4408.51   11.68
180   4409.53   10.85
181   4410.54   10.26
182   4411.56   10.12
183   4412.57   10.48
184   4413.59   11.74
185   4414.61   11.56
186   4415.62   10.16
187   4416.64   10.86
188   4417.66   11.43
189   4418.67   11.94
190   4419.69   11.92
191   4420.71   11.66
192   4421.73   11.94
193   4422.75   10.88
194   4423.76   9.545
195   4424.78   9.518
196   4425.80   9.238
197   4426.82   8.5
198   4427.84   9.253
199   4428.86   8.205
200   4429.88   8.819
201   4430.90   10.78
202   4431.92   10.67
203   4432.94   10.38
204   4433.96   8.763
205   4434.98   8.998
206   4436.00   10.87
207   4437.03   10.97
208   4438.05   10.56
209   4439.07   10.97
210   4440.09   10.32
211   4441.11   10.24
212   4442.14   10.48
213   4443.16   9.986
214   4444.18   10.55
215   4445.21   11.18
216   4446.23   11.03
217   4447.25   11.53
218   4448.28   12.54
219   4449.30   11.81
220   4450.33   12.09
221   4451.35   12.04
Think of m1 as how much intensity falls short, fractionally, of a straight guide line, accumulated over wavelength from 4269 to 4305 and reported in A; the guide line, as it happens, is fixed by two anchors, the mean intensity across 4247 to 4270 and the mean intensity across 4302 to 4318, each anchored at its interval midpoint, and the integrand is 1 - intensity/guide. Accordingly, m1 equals -1.2 A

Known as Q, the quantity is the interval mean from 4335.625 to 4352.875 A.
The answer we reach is 8.17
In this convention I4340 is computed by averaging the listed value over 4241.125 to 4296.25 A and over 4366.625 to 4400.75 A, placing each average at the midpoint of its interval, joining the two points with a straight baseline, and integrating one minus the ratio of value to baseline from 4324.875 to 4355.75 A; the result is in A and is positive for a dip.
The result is 4.2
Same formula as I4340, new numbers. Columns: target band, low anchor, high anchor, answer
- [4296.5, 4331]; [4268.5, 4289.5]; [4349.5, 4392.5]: 5.11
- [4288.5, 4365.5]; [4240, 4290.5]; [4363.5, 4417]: 9.36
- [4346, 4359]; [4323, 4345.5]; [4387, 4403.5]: -0.89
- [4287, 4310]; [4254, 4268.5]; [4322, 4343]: 2.69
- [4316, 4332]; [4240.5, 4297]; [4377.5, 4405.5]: 0.88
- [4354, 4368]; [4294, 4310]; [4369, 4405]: -0.99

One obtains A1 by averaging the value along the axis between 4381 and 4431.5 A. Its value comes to 10.5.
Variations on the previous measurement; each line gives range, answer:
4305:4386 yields 9.43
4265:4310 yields 9.12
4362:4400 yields 10.3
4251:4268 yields 9.78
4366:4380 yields 10.4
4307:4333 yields 9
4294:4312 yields 7.8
